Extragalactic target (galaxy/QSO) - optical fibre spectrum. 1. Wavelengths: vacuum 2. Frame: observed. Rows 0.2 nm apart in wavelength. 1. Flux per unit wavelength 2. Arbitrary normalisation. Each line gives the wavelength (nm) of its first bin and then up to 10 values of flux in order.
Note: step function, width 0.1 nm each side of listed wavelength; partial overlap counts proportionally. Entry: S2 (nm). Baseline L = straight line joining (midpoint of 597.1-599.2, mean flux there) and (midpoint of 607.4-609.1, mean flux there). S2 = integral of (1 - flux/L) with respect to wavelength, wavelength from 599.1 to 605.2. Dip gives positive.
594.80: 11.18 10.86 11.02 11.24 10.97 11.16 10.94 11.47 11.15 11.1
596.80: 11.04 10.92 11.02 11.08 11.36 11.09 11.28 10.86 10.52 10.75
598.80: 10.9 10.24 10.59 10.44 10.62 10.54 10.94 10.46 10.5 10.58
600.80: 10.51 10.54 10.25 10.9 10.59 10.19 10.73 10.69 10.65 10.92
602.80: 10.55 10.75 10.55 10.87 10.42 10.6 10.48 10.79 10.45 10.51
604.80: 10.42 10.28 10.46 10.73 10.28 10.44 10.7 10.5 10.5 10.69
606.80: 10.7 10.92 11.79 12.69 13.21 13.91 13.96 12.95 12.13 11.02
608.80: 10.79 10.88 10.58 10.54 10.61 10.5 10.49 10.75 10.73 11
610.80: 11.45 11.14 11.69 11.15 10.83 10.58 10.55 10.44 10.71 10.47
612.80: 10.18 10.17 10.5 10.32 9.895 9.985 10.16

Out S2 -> 0.48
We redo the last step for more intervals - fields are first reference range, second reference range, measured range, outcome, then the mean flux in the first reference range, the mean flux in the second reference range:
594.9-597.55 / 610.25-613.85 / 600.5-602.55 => 0.07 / 11.1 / 10.7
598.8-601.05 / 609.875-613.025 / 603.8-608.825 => -0.26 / 10.6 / 10.8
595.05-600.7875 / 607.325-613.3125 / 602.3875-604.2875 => 0.06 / 10.9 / 11.2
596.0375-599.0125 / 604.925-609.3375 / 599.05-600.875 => 0.09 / 11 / 11.4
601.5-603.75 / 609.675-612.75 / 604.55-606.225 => 0.03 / 10.6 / 10.8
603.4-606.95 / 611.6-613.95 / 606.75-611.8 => -0.48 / 10.5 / 10.4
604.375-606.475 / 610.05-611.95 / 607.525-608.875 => -0.23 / 10.5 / 11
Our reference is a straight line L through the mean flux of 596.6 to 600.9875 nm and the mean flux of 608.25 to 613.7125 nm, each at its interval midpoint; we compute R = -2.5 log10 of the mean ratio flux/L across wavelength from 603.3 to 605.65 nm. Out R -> 0.02 mag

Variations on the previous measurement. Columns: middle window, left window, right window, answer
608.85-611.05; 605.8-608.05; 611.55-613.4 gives 0.02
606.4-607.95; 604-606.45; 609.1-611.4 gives -0.13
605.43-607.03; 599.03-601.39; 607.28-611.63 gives 0.06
